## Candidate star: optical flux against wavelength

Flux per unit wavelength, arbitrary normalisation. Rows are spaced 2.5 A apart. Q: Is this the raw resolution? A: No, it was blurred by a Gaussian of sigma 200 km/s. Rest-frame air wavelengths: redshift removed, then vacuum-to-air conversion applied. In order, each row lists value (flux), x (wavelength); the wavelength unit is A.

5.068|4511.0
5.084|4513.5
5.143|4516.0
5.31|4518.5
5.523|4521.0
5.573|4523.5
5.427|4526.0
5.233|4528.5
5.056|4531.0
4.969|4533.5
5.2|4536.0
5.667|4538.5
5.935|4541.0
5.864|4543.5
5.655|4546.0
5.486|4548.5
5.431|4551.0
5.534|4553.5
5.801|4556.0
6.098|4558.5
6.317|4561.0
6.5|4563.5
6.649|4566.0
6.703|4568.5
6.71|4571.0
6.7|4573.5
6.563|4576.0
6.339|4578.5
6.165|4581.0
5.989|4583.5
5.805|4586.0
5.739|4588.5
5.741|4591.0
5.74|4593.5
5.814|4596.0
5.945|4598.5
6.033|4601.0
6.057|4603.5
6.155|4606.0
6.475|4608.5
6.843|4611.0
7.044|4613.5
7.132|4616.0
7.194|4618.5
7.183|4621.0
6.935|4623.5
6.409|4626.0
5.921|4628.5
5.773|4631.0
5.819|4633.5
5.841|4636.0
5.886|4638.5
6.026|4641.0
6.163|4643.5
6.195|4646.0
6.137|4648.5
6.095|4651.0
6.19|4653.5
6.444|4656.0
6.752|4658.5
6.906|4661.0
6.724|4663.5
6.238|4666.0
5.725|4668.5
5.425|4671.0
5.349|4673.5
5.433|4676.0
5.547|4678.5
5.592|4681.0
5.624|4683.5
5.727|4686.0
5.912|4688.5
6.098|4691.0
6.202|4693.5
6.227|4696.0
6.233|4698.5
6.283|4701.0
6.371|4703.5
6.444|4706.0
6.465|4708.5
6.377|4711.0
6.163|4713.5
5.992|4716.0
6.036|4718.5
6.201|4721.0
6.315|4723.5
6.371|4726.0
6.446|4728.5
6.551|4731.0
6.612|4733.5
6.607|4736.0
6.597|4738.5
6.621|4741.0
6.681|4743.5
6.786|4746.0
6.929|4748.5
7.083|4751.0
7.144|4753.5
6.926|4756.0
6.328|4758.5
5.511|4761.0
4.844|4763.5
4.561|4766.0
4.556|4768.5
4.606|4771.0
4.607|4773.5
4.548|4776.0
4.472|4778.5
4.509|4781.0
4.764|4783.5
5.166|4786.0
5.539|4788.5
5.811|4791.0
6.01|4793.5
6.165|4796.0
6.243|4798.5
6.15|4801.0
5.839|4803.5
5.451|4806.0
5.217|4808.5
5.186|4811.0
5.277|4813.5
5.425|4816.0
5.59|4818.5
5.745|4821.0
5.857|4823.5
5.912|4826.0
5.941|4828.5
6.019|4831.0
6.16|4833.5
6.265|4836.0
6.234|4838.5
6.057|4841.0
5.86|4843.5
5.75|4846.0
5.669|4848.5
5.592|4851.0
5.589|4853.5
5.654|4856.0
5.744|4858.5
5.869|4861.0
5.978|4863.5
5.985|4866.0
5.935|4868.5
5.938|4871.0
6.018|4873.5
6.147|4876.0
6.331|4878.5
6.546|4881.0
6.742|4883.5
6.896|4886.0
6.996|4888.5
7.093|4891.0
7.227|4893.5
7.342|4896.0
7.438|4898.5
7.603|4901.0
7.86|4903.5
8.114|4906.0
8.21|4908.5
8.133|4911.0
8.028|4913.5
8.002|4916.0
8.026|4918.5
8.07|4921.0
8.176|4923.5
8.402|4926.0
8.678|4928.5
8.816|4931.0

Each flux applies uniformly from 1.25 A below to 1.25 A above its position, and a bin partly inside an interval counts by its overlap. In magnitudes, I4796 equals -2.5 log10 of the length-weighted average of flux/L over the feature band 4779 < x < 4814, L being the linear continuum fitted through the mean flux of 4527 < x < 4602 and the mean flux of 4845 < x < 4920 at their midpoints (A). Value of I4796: 0.18 mag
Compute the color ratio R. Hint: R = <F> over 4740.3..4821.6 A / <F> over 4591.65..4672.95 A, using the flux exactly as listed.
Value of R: 0.90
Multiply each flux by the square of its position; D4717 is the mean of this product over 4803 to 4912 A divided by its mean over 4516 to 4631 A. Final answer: 1.2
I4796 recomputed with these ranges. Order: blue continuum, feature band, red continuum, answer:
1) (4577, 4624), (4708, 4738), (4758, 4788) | -0.201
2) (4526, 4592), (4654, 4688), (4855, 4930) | 0.061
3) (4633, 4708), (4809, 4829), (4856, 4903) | 0.148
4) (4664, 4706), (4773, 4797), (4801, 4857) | 0.125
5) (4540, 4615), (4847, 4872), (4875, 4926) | 0.252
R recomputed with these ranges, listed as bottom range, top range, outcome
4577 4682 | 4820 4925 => 1.08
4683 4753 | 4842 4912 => 1.03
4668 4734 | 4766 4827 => 0.88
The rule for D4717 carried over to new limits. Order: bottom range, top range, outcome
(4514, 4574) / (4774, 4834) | 1.07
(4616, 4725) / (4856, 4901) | 1.15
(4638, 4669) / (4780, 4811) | 0.94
